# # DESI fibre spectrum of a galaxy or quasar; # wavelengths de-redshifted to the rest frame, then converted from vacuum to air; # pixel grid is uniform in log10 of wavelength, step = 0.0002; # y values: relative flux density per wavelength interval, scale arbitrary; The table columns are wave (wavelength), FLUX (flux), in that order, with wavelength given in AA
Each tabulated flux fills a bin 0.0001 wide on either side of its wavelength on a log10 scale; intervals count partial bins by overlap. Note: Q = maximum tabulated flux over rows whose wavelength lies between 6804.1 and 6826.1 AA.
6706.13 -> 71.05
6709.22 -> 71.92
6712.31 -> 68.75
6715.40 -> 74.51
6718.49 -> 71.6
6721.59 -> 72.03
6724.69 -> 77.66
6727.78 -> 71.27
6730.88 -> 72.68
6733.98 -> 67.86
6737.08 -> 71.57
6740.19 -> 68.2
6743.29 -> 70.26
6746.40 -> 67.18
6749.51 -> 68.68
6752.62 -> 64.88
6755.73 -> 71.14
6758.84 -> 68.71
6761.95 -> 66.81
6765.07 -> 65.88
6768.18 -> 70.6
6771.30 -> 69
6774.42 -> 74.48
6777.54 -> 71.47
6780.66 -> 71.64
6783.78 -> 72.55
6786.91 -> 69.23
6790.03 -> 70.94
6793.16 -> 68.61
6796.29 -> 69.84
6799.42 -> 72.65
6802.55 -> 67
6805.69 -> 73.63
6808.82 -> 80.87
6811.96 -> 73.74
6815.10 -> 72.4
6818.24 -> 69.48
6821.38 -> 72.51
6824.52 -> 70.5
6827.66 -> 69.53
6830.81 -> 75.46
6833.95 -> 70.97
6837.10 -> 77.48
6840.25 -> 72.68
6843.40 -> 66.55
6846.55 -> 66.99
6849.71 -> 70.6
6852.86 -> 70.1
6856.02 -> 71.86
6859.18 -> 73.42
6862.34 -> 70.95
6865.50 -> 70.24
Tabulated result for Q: 80.87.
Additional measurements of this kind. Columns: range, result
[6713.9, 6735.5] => 77.66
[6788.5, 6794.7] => 70.94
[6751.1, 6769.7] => 71.14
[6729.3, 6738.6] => 72.68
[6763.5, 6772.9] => 70.6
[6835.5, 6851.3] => 77.48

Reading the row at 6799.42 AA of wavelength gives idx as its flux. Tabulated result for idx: 72.65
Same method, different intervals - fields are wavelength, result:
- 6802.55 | 67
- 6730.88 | 72.68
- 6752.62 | 64.88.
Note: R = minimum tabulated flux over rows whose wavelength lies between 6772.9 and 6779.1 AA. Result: 71.47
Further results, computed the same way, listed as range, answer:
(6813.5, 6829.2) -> 69.48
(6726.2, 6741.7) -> 67.86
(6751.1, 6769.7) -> 64.88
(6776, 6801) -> 68.61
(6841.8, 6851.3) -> 66.55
